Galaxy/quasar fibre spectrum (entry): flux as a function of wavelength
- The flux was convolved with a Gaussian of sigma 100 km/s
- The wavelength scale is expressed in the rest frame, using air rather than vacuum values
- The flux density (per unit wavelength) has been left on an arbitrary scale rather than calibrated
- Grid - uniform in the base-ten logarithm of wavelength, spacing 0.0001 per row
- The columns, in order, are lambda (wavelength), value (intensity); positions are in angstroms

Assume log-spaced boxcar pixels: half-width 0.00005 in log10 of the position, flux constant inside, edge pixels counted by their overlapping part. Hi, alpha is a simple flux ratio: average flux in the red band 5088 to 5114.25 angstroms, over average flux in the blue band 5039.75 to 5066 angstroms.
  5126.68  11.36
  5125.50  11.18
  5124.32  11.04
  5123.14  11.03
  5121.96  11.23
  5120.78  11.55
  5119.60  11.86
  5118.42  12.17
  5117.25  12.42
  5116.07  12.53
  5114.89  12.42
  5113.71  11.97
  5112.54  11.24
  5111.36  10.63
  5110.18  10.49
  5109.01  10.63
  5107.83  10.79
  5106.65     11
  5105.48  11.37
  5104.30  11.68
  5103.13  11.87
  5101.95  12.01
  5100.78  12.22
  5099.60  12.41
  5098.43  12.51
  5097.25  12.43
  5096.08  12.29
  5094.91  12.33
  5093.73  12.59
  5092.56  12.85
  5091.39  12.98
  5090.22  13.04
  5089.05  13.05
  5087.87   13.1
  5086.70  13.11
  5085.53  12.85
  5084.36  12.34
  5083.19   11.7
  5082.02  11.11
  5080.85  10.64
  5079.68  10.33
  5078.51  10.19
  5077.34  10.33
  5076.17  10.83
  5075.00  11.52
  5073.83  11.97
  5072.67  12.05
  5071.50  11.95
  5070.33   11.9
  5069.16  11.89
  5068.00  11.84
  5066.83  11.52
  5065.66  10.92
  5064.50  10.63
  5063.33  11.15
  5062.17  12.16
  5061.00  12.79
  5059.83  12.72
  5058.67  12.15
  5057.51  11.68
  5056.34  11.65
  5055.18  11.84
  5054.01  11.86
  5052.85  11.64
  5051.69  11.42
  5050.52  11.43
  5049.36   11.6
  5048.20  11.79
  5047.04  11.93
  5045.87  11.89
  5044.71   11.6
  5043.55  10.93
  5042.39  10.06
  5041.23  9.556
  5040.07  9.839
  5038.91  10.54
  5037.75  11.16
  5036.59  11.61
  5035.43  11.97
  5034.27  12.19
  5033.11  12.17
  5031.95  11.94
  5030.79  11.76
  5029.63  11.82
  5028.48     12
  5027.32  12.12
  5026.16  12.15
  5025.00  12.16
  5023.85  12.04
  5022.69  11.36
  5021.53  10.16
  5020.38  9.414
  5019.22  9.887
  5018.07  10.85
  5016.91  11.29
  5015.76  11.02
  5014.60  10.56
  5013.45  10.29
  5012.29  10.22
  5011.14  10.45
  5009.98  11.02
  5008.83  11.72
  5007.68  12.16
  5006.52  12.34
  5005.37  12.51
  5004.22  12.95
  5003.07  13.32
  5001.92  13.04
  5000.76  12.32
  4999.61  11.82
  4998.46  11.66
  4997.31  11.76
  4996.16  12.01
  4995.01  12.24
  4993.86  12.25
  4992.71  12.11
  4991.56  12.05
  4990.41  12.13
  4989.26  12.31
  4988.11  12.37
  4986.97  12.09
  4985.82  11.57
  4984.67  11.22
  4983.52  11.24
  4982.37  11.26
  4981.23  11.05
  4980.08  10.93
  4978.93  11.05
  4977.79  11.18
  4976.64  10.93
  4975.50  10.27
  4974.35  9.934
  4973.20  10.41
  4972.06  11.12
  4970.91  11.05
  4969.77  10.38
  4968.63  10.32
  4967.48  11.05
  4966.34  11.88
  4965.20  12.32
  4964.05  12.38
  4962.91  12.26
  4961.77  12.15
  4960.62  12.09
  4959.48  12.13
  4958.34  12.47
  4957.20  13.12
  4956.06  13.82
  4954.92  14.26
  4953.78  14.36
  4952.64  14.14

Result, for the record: 1.0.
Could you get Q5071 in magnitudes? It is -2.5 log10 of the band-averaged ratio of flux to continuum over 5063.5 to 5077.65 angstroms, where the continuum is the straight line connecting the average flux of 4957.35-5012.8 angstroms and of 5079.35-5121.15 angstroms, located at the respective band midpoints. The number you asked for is 0.04 mag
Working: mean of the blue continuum 11.7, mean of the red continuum 12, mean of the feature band 11.5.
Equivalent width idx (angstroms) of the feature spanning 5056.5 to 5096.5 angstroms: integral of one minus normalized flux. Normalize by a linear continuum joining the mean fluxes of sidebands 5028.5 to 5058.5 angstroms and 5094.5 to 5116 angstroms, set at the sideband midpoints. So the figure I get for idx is -1.1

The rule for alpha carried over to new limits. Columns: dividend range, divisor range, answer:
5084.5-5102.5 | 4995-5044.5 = 1.11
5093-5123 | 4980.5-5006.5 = 0.98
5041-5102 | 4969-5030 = 1.03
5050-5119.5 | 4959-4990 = 1.04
